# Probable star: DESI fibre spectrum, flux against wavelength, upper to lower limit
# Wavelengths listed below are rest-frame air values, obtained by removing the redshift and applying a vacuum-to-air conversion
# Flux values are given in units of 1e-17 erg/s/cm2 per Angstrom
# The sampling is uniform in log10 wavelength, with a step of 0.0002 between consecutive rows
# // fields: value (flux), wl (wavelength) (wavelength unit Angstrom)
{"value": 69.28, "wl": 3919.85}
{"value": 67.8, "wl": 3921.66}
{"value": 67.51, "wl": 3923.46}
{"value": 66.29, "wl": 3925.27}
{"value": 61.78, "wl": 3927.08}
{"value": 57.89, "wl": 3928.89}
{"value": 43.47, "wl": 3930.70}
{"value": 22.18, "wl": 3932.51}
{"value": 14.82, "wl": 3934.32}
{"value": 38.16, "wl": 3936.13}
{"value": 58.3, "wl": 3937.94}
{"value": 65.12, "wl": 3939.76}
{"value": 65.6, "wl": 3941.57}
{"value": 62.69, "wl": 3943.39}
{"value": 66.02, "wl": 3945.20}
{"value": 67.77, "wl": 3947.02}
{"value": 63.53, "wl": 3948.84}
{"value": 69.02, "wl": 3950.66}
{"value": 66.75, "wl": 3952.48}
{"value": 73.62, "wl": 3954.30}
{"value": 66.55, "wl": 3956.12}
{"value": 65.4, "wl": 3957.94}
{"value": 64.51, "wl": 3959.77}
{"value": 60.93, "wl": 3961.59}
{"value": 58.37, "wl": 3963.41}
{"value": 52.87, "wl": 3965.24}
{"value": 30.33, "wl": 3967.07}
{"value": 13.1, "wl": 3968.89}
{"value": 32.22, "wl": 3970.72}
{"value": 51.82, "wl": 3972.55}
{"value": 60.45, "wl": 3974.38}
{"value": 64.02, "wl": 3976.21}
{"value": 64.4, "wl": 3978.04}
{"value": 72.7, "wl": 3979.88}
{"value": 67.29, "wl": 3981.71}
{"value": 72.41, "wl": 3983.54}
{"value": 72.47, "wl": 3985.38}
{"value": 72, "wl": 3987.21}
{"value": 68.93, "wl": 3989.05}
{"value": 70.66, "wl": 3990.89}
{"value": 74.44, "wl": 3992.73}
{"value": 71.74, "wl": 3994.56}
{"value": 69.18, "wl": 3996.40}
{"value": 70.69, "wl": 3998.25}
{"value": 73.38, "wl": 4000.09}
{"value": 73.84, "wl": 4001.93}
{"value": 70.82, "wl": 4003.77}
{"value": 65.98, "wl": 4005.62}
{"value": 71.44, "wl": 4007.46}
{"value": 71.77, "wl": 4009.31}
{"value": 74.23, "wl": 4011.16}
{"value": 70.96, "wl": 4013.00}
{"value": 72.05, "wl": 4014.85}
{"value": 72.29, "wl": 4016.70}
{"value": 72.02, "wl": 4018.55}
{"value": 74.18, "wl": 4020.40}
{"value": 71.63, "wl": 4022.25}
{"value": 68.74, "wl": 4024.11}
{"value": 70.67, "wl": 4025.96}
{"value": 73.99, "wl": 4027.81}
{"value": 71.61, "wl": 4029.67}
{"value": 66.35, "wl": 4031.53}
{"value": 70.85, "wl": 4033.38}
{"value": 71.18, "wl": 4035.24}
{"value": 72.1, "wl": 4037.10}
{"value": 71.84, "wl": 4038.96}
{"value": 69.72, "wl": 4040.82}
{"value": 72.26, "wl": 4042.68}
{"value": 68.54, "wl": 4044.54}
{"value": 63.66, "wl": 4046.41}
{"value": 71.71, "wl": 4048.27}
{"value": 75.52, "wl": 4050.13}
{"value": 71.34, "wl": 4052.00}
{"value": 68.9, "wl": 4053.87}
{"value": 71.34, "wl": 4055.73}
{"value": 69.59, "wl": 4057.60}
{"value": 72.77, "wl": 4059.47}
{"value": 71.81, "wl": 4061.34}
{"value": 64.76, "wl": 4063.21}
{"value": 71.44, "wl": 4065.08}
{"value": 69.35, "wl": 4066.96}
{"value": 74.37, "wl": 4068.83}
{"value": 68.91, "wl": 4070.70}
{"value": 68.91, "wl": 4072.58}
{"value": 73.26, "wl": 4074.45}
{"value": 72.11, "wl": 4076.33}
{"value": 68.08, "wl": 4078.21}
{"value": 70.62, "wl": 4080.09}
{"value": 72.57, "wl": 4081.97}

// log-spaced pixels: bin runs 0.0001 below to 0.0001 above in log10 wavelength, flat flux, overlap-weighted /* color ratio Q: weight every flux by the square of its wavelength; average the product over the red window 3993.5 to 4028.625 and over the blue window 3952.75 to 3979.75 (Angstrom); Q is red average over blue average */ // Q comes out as 1.3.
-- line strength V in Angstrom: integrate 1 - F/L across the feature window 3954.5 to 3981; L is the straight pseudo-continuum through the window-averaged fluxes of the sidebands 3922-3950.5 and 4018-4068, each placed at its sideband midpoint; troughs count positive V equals 2.26 Angstrom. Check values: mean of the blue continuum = 55.4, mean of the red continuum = 70.7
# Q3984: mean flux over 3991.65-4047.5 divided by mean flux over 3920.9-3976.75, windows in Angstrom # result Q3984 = 1.3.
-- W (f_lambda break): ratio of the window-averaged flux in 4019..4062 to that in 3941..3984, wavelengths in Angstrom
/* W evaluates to 1.19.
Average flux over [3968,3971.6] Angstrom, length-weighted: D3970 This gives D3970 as 22.6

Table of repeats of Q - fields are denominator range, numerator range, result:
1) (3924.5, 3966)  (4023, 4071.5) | 1.28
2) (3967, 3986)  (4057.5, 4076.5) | 1.33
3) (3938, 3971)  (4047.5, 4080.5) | 1.28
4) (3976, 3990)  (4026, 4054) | 1.05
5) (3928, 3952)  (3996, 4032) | 1.38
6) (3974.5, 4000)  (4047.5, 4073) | 1.05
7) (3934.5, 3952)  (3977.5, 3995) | 1.21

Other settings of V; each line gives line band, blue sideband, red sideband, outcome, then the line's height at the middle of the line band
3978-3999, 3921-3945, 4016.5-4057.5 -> -2.71 Angstrom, 62.7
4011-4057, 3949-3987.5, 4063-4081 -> -3.26 Angstrom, 66.4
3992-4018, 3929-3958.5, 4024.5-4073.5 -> -2.76 Angstrom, 64.8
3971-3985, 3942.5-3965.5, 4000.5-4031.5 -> 0.81 Angstrom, 67.4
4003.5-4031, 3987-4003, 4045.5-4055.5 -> -0.12 Angstrom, 71.1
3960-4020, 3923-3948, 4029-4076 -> -2.54 Angstrom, 61.6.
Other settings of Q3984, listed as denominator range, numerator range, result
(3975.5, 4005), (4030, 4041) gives 1.00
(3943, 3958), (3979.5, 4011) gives 1.06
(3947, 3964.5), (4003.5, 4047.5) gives 1.08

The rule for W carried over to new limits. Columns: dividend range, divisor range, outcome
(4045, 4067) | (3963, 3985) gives 1.31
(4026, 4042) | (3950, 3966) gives 1.10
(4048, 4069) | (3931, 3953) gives 1.30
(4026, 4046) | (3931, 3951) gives 1.33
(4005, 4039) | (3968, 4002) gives 1.12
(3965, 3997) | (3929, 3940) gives 1.50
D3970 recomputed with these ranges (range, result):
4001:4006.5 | 70.3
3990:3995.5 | 72.4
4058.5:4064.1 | 69.8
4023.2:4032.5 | 70.3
